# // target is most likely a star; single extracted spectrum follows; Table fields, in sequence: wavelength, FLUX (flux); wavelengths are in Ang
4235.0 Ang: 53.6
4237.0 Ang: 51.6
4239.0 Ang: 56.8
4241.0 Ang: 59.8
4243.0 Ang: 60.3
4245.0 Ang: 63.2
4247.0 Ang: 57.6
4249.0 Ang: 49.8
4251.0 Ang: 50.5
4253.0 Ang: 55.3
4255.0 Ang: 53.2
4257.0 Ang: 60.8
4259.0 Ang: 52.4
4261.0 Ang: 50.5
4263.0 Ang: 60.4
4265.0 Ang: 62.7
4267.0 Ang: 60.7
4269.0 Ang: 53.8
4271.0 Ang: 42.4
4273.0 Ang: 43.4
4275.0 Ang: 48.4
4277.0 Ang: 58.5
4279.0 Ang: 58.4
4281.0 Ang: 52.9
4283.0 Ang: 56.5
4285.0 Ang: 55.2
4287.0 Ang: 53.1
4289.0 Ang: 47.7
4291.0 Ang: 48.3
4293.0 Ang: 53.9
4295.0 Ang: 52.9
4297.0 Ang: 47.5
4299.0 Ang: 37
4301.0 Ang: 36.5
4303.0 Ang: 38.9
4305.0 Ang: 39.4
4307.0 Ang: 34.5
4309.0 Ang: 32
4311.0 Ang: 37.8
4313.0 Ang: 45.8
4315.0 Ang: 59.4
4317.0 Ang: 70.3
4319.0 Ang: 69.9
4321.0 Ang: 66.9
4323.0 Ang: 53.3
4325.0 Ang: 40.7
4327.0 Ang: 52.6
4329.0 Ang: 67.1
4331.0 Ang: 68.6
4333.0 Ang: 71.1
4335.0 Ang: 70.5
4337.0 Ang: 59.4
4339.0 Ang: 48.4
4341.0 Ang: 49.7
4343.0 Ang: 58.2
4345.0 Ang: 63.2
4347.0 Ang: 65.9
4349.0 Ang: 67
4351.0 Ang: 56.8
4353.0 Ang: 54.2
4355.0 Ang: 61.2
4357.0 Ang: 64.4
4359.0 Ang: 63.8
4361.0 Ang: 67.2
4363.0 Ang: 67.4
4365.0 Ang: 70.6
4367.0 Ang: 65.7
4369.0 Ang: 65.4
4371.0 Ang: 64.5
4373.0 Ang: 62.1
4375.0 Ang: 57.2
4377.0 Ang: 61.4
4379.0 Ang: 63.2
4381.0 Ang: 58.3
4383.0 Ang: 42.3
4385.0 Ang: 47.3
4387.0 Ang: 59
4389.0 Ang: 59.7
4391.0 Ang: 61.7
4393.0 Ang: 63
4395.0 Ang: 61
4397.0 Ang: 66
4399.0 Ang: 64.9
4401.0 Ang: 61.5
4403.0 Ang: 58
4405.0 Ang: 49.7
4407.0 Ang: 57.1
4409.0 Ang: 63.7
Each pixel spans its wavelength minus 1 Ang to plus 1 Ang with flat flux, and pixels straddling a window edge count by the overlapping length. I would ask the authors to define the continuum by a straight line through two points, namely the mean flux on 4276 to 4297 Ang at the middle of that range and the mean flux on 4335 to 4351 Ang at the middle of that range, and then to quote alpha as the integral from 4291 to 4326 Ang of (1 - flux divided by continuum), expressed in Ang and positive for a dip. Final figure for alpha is 4.9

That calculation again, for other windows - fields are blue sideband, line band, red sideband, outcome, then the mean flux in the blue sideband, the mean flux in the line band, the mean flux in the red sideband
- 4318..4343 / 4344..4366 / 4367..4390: -1.73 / 59.8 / 63.8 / 58.5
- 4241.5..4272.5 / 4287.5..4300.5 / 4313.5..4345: 2.30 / 55.4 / 47.6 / 60.3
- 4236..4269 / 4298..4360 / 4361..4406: 4.19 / 56.5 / 55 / 60.6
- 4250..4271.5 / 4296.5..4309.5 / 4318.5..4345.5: 4.49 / 55.1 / 37.8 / 59.7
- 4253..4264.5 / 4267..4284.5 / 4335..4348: 1.22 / 55.8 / 52.4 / 58.5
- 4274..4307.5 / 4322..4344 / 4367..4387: -1.99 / 48.4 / 58.1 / 58.4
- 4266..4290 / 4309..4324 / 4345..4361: 0.45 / 52.6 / 55.9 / 62.3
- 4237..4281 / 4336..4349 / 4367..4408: -0.08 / 55.1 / 58.2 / 59.3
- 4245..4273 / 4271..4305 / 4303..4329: 2.37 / 54.5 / 48.8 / 50.4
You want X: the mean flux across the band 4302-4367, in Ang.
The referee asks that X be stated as 57.5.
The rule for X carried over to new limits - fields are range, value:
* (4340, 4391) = 60.6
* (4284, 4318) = 46.5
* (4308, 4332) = 55.4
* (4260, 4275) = 53.1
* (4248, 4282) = 53.8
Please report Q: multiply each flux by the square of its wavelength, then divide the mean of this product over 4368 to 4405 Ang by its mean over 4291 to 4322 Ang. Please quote 1.3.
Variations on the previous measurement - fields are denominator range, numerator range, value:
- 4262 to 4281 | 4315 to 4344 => 1.15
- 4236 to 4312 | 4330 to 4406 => 1.25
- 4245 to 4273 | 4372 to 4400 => 1.15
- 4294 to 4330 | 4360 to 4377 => 1.36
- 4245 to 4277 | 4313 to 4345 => 1.15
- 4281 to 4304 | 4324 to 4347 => 1.26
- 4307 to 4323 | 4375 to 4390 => 1.08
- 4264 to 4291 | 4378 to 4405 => 1.16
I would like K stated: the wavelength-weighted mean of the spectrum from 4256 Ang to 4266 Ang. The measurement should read 57.4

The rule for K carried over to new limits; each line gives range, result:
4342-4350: 63.6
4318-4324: 63.4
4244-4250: 56.9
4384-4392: 56.9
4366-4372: 65.2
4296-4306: 39.9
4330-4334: 69.8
